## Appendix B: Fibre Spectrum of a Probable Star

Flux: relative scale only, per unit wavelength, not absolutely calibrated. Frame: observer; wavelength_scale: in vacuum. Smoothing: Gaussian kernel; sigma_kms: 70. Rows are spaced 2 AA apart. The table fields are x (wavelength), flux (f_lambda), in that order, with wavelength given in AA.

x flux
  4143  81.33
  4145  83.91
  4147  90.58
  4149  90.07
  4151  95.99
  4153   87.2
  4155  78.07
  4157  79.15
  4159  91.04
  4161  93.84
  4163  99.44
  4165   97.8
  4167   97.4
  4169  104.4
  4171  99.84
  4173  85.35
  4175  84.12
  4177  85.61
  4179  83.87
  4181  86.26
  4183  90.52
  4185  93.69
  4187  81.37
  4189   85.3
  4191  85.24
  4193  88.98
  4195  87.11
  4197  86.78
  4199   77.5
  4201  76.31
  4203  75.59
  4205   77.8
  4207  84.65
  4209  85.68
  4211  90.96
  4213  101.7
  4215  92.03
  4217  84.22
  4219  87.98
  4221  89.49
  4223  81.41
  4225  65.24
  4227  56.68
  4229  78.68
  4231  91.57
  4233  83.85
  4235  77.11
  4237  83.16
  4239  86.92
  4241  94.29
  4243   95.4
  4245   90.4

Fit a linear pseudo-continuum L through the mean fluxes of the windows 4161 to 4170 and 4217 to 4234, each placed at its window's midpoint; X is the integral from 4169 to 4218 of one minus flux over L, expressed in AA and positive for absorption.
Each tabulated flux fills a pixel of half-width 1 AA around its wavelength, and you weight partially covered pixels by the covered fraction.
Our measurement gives 1.7 AA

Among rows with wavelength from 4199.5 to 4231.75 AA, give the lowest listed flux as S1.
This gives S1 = 56.68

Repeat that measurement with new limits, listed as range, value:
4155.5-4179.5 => 79.15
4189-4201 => 76.31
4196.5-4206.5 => 75.59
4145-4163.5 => 78.07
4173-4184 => 83.87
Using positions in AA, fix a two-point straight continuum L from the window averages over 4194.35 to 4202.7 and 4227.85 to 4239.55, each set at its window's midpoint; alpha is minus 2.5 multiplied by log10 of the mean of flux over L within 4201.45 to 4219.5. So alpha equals -0.06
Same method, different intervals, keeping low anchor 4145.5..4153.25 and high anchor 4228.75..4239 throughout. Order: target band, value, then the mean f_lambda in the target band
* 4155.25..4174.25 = -0.047 mag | 93.5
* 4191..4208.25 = 0.057 mag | 82.1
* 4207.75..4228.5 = 0.020 mag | 83.4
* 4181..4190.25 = 0.003 mag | 87.5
